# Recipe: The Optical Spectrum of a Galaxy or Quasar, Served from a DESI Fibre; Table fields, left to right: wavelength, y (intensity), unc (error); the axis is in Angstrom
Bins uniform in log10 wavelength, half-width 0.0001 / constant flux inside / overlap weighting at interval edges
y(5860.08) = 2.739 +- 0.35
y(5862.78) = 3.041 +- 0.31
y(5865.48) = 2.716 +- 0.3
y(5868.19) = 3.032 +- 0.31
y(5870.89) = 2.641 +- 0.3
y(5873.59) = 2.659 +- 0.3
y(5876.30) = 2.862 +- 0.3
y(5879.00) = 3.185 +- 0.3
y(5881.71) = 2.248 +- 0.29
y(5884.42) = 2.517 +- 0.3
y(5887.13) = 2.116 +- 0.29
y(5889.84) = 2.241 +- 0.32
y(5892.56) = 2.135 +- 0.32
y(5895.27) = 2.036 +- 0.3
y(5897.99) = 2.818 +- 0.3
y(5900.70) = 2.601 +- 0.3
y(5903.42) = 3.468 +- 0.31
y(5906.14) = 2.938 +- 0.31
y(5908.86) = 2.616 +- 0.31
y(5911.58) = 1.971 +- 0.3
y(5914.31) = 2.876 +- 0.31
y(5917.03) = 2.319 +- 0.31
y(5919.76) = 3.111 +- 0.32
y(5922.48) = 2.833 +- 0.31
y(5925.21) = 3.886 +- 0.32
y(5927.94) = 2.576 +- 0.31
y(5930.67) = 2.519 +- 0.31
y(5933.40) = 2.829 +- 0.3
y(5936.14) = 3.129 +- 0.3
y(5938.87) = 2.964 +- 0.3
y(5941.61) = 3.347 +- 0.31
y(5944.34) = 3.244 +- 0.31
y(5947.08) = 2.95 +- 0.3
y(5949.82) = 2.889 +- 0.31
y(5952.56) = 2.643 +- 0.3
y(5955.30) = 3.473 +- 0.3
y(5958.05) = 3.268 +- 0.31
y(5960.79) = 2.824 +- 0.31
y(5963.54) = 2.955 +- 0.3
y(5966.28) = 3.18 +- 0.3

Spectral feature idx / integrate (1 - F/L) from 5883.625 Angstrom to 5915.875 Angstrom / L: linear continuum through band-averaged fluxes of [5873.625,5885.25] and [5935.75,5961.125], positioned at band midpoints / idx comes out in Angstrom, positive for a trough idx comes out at 3.3 Angstrom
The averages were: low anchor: 2.71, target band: 2.53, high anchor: 3.08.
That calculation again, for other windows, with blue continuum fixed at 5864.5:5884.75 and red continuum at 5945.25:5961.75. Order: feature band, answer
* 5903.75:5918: 1.25 Angstrom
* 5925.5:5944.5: -0.15 Angstrom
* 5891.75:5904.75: 0.91 Angstrom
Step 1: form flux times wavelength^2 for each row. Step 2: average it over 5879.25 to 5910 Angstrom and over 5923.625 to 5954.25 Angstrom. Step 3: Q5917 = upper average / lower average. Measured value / 1.20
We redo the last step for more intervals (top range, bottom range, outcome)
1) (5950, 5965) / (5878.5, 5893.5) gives 1.31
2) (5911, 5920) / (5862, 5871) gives 0.90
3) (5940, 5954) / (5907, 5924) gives 1.15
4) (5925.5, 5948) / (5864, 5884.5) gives 1.11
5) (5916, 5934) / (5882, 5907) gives 1.15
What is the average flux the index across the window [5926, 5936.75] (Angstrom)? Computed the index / 2.8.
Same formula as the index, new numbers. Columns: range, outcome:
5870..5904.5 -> 2.57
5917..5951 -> 2.99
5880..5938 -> 2.66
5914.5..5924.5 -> 2.84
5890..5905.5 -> 2.6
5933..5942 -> 3.06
